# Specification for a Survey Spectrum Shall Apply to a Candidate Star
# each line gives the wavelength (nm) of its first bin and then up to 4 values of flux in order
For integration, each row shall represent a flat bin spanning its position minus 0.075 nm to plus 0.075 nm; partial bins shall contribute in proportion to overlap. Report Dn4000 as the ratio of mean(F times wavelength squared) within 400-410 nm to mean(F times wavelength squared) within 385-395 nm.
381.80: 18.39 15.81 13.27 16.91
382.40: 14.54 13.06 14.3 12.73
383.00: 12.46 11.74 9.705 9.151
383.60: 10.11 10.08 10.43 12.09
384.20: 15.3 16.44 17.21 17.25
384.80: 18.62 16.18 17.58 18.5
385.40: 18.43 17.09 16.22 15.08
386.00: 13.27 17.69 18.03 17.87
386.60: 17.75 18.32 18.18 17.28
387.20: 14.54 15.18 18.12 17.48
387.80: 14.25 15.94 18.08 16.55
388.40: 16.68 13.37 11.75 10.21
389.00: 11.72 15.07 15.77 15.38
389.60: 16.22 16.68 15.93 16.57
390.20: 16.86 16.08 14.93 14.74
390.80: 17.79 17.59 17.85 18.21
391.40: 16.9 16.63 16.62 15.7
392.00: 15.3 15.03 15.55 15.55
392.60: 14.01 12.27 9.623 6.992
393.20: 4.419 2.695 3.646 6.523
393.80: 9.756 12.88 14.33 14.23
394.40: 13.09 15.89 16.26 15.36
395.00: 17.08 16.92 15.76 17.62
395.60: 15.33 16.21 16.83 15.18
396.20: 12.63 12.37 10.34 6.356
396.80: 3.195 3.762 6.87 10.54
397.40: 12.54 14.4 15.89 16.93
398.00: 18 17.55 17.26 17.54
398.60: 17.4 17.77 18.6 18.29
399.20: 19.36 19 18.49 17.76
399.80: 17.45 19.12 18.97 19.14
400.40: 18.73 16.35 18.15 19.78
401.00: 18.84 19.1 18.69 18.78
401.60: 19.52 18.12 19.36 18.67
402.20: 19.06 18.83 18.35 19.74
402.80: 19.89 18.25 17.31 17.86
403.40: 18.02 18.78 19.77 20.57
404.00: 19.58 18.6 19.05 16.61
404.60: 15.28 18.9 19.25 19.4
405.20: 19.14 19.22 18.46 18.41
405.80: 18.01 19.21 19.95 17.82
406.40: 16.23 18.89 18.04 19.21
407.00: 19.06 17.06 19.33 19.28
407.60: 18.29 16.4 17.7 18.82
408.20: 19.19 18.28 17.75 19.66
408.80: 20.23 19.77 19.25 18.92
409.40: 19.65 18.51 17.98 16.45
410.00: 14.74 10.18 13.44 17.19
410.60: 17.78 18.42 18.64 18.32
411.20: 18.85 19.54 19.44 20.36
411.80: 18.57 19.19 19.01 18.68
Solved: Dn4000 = 1.35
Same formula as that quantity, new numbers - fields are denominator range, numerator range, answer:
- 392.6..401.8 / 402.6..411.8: 1.31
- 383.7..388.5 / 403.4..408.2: 1.25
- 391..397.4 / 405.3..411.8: 1.54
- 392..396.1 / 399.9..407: 1.51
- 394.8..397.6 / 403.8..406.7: 1.55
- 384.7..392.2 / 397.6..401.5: 1.18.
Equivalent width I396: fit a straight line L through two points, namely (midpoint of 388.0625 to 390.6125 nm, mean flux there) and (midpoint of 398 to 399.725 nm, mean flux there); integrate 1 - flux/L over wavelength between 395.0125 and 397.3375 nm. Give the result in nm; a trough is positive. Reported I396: 0.68 nm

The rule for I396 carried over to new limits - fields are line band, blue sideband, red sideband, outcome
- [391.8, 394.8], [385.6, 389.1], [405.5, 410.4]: 0.868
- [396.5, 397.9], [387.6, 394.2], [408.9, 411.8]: 0.487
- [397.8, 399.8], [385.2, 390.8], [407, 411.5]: -0.116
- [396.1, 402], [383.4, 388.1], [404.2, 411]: 0.432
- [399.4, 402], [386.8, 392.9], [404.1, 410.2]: -0.202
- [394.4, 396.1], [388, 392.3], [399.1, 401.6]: 0.107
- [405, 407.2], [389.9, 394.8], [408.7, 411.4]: -0.235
